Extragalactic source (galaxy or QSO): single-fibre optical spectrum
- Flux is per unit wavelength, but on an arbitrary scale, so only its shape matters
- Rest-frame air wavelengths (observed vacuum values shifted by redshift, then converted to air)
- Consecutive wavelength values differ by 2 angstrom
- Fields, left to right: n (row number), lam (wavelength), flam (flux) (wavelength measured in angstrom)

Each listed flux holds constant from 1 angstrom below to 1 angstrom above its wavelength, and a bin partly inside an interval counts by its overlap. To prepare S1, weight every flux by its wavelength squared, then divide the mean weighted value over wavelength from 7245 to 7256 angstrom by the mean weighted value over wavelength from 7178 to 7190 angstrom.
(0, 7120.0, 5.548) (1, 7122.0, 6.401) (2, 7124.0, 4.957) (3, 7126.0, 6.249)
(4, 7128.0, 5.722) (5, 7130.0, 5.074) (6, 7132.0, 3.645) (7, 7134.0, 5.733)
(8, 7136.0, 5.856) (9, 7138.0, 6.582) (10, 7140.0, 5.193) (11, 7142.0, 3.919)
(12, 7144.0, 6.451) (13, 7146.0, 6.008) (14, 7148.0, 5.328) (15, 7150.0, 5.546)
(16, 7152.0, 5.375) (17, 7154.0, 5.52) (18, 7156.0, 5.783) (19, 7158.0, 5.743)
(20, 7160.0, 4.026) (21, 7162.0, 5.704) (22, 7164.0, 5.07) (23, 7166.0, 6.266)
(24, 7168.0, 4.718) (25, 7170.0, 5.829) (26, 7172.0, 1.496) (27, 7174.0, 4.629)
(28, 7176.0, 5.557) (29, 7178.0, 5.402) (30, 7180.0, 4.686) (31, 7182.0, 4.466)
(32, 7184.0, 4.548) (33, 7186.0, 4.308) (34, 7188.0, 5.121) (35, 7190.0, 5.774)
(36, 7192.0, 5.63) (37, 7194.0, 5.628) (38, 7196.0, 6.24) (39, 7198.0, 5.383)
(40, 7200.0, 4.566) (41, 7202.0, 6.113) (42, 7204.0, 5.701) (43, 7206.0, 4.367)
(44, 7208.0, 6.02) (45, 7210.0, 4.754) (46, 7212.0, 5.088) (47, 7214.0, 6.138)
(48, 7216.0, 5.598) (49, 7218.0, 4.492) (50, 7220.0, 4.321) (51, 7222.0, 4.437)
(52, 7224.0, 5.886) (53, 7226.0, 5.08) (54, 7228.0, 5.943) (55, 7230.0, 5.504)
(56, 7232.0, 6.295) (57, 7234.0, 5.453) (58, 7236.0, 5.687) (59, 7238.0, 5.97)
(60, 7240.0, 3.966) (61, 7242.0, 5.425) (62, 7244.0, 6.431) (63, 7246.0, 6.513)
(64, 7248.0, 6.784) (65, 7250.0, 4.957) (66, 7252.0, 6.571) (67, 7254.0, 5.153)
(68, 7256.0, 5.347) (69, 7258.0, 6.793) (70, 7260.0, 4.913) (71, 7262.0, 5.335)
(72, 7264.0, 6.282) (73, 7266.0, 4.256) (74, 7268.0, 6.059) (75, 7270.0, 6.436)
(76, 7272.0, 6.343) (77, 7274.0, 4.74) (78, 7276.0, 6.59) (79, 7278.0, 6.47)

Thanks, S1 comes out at 1.3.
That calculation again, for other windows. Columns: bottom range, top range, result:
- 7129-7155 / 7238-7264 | 1.09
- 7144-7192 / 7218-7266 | 1.11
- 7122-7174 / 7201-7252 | 1.06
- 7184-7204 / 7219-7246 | 1.02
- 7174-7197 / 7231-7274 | 1.13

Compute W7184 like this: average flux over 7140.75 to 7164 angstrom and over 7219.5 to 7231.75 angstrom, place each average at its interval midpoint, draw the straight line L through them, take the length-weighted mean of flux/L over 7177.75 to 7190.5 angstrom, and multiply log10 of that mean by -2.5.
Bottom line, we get 0.11 mag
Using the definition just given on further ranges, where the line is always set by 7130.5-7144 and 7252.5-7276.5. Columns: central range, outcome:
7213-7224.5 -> 0.08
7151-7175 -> 0.07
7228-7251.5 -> -0.03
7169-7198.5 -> 0.09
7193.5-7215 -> 0.01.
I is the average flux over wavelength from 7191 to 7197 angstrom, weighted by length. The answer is 5.83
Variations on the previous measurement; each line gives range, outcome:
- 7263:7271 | 5.76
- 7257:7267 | 5.52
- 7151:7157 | 5.56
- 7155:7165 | 5.27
